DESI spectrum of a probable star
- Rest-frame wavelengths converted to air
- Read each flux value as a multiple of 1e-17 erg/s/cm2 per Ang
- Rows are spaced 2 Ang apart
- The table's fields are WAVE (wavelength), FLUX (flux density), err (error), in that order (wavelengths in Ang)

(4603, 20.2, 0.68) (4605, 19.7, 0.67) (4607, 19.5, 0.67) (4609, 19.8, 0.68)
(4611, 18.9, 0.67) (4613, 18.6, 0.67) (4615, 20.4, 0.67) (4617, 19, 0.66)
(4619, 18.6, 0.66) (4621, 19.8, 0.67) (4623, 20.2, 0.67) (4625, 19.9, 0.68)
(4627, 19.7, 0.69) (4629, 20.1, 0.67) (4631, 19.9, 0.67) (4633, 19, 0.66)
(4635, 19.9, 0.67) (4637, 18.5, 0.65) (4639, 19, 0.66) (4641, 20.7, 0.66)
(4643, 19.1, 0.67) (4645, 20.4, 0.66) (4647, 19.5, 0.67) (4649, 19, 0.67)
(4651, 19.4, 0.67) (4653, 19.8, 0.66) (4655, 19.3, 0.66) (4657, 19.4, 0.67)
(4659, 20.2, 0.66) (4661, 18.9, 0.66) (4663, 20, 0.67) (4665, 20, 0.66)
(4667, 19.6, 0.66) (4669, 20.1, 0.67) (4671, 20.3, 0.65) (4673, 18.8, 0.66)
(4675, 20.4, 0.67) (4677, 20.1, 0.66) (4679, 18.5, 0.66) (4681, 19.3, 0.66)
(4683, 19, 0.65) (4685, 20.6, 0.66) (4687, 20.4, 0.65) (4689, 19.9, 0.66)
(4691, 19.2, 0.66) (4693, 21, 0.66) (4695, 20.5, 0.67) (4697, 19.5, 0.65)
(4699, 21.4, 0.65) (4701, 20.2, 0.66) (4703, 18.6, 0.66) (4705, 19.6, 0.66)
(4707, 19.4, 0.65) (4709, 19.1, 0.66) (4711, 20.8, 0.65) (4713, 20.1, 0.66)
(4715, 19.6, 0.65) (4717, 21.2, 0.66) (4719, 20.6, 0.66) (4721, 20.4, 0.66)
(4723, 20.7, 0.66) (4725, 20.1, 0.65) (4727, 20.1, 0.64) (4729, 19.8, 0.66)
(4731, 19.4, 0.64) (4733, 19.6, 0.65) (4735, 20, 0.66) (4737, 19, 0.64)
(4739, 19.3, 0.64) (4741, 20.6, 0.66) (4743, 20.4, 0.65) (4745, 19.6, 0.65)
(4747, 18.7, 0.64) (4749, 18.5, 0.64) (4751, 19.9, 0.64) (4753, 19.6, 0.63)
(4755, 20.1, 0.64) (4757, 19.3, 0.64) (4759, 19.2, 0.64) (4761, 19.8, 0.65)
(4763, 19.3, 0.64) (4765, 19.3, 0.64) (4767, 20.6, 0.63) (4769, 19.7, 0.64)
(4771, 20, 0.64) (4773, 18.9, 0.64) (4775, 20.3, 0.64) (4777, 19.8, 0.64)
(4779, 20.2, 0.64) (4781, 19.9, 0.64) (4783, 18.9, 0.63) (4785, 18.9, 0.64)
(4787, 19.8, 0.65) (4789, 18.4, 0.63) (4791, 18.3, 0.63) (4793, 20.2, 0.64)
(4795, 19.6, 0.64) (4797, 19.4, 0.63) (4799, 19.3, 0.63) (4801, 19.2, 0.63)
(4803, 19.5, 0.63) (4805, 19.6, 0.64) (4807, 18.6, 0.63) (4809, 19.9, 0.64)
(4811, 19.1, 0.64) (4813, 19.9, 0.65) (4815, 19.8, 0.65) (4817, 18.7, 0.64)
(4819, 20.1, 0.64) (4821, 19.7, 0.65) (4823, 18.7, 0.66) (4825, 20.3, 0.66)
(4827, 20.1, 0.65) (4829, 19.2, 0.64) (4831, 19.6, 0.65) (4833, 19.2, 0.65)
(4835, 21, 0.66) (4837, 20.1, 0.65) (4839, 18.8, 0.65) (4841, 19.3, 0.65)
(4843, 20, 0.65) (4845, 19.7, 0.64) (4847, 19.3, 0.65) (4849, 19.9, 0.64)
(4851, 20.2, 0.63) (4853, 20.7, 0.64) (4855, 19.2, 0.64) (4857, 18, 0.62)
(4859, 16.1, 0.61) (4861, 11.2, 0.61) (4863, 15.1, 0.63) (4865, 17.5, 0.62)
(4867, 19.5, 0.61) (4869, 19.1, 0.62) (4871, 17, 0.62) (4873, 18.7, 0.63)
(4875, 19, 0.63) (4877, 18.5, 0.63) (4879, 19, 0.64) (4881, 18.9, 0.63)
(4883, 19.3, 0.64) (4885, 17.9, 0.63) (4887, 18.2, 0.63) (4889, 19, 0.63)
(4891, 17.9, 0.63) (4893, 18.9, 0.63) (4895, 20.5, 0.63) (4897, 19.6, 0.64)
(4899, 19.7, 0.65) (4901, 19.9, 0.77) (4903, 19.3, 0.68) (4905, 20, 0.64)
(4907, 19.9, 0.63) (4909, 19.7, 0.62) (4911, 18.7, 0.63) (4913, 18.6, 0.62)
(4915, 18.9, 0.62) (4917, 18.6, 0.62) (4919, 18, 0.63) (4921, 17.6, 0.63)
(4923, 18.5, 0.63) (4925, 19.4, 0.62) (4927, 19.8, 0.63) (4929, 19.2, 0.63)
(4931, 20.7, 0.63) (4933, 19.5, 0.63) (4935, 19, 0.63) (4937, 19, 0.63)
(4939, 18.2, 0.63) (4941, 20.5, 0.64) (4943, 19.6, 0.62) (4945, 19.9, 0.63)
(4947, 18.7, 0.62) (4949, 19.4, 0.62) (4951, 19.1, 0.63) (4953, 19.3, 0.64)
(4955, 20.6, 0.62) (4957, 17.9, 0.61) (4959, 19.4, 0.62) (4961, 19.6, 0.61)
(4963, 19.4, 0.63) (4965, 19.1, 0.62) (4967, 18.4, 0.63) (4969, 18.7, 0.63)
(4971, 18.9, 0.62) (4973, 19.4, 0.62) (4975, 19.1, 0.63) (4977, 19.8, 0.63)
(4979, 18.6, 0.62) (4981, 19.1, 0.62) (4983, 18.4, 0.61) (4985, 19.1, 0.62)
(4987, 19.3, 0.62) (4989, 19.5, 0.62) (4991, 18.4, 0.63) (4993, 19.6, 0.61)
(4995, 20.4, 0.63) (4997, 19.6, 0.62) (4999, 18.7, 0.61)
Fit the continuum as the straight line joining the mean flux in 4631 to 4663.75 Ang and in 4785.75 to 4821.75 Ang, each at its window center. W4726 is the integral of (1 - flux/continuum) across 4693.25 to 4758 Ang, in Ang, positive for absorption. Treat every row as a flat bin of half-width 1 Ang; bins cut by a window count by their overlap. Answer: -1.4 Ang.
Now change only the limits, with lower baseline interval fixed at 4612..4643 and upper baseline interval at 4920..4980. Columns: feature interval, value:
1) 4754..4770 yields -0.2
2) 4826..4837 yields -0.3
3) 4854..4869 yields 1.9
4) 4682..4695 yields -0.4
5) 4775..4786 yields -0.1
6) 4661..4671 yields -0.2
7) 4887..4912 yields -0.1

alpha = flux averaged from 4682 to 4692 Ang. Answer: 19.8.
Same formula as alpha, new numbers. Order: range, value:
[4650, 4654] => 19.6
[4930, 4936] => 19.7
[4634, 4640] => 19.1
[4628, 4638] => 19.5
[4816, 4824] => 19.3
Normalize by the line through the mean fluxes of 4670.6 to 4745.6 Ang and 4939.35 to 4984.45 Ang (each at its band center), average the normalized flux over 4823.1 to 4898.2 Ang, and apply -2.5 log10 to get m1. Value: 0.039 mag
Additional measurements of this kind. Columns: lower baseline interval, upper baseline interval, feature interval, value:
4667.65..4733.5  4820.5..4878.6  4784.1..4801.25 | -0.001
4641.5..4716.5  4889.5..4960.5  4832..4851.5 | -0.018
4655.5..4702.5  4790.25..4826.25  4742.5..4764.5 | 0.009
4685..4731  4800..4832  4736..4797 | 0.013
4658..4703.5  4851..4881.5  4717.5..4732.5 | -0.043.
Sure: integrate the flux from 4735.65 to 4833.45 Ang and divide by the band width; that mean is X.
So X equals 19.5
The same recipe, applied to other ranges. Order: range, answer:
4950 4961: 19.3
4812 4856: 19.7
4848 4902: 18.5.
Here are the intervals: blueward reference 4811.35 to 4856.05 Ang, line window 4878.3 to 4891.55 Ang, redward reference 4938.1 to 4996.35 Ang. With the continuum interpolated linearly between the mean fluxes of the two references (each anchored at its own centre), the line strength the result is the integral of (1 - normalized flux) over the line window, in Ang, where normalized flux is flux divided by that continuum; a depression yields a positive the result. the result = 0.61 Ang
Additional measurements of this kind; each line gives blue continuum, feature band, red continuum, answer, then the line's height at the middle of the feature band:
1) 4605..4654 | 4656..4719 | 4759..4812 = -1.2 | 19.5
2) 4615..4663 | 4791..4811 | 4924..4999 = 0.0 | 19.4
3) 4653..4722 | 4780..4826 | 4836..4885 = -1.0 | 19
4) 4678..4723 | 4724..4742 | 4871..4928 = 0.0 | 19.8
